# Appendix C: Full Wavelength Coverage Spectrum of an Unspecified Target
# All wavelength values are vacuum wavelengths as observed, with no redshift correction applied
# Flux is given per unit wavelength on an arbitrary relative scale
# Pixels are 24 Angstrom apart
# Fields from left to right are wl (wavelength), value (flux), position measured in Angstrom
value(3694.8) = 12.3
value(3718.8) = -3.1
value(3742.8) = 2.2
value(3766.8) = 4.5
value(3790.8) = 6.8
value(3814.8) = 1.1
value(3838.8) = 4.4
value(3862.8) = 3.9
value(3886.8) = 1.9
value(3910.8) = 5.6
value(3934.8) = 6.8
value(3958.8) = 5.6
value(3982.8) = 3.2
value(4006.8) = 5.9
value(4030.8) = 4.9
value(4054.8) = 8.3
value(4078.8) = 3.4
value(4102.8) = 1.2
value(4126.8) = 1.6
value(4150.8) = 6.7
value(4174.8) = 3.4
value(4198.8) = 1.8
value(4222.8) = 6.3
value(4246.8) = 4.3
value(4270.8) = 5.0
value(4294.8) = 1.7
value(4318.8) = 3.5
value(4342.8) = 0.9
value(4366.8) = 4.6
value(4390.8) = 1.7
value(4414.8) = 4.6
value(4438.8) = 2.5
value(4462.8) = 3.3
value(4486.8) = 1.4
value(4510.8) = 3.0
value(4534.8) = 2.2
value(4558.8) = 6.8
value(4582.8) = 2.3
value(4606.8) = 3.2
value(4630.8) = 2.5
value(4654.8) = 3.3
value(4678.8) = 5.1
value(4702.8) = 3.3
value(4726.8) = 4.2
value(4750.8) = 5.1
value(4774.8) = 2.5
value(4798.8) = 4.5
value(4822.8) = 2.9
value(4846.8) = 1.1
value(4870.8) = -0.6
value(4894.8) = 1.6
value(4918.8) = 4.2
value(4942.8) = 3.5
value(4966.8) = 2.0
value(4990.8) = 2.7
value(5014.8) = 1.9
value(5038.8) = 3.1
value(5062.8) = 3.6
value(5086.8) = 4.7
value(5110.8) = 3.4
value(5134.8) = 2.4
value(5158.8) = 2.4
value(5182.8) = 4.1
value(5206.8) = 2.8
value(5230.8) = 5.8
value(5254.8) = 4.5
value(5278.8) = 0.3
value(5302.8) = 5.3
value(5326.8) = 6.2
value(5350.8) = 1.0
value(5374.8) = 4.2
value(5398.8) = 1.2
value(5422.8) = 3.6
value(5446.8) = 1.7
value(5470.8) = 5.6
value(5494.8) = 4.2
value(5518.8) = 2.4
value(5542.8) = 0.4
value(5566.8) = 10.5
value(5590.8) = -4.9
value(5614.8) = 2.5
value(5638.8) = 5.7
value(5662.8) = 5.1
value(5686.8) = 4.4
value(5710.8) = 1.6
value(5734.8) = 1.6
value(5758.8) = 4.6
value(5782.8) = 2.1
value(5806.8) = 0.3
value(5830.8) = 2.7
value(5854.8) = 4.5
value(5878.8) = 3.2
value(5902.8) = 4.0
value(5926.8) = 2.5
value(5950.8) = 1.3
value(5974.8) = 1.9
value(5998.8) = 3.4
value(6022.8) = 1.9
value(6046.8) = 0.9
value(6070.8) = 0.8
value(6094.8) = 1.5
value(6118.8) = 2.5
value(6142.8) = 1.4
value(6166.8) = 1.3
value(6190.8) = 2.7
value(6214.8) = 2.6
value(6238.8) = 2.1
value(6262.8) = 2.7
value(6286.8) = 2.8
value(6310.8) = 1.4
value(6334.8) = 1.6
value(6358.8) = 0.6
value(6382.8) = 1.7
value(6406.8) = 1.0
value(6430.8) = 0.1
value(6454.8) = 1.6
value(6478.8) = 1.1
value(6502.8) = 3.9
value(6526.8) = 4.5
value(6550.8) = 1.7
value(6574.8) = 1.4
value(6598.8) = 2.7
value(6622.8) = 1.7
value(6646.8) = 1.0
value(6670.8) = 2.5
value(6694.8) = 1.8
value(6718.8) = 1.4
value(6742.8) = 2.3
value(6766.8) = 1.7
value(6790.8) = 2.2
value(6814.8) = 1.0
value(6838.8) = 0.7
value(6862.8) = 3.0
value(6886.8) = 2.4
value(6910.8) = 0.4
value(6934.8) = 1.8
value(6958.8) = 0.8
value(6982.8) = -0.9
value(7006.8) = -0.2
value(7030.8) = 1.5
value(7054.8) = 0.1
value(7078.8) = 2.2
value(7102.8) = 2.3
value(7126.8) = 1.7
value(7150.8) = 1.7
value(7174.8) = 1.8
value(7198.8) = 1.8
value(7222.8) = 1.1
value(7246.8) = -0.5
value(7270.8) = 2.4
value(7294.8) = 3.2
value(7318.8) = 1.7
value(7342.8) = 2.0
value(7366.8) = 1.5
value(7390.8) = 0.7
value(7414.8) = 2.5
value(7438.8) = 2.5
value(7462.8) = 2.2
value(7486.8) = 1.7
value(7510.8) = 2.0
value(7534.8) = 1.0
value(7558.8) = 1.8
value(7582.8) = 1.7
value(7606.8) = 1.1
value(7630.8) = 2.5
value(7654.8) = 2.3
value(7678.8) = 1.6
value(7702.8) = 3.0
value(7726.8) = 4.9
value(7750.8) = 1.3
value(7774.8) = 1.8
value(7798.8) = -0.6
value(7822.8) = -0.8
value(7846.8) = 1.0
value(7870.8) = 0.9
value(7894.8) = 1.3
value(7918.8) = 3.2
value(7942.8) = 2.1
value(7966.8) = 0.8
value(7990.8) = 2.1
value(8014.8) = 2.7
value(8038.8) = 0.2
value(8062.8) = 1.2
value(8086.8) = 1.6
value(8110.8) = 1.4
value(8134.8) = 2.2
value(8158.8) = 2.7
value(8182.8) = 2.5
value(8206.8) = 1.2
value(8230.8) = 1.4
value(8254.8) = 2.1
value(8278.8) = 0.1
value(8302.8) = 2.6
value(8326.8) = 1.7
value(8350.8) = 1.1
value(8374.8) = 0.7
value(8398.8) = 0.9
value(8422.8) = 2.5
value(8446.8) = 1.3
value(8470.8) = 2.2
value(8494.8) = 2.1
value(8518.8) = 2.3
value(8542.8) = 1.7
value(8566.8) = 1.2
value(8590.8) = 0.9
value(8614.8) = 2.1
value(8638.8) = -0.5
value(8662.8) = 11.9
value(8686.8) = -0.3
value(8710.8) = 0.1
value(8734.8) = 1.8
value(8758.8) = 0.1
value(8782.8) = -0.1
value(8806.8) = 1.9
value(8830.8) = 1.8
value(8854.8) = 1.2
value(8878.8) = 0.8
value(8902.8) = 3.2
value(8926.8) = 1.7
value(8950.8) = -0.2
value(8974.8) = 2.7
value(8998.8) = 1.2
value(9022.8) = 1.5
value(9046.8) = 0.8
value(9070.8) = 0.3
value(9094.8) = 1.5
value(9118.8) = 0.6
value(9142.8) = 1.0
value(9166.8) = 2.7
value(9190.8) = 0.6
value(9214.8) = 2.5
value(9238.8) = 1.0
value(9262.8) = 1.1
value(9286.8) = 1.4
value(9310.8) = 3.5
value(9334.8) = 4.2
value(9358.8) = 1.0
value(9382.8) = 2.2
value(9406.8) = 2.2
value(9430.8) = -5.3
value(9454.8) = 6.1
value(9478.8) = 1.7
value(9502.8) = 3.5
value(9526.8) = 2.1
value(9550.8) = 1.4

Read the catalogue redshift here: 1.32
